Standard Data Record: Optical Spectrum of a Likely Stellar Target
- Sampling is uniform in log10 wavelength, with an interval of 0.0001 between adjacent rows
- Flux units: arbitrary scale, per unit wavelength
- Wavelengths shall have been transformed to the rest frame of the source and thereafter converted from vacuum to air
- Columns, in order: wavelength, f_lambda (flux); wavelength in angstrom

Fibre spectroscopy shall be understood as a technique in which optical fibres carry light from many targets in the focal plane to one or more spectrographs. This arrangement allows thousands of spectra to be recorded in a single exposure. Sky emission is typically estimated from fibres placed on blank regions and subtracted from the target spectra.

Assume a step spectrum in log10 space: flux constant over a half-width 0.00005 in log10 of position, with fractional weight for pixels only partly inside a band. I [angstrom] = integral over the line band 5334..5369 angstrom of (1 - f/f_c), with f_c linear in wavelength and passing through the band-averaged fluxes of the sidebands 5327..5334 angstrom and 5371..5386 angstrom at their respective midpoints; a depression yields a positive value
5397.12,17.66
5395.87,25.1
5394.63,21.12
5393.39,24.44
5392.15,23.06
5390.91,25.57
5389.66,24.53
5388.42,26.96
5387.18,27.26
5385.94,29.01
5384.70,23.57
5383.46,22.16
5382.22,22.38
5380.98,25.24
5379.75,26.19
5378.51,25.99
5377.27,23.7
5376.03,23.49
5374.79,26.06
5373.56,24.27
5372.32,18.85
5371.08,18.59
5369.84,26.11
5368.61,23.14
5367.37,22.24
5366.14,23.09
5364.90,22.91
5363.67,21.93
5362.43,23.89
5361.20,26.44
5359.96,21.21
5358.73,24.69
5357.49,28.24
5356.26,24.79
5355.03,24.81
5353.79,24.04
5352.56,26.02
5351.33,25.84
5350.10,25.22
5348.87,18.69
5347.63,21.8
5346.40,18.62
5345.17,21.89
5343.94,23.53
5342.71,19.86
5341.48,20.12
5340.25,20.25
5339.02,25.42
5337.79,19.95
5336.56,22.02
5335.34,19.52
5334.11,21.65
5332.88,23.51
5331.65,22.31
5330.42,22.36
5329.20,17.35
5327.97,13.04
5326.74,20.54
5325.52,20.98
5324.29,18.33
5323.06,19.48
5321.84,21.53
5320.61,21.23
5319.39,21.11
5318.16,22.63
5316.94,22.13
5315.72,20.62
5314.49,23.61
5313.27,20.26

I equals -2.0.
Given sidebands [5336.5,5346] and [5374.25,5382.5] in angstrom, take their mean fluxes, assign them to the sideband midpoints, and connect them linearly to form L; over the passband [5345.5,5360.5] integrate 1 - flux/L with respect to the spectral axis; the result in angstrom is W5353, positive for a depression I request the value -0.7 angstrom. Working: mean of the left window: 21.5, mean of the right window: 24.8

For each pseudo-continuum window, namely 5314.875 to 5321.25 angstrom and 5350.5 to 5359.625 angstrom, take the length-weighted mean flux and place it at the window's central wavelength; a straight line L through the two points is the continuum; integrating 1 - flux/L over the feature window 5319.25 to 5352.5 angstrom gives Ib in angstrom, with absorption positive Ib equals 3.36 angstrom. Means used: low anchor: 21.6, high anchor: 25.4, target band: 21.1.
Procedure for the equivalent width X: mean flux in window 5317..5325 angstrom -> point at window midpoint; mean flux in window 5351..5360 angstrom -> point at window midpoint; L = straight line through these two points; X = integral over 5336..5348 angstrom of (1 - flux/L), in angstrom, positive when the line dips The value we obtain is 1.1 angstrom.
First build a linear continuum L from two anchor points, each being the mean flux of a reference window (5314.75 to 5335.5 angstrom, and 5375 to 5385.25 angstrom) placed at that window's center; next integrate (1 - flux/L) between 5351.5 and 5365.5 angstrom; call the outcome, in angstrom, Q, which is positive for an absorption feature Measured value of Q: -1.1 angstrom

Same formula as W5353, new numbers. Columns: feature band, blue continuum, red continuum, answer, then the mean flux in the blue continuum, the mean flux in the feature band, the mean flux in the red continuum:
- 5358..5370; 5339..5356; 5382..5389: 0.13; 22.5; 23.5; 25.4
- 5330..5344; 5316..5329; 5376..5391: -0.27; 20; 21.6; 25.1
